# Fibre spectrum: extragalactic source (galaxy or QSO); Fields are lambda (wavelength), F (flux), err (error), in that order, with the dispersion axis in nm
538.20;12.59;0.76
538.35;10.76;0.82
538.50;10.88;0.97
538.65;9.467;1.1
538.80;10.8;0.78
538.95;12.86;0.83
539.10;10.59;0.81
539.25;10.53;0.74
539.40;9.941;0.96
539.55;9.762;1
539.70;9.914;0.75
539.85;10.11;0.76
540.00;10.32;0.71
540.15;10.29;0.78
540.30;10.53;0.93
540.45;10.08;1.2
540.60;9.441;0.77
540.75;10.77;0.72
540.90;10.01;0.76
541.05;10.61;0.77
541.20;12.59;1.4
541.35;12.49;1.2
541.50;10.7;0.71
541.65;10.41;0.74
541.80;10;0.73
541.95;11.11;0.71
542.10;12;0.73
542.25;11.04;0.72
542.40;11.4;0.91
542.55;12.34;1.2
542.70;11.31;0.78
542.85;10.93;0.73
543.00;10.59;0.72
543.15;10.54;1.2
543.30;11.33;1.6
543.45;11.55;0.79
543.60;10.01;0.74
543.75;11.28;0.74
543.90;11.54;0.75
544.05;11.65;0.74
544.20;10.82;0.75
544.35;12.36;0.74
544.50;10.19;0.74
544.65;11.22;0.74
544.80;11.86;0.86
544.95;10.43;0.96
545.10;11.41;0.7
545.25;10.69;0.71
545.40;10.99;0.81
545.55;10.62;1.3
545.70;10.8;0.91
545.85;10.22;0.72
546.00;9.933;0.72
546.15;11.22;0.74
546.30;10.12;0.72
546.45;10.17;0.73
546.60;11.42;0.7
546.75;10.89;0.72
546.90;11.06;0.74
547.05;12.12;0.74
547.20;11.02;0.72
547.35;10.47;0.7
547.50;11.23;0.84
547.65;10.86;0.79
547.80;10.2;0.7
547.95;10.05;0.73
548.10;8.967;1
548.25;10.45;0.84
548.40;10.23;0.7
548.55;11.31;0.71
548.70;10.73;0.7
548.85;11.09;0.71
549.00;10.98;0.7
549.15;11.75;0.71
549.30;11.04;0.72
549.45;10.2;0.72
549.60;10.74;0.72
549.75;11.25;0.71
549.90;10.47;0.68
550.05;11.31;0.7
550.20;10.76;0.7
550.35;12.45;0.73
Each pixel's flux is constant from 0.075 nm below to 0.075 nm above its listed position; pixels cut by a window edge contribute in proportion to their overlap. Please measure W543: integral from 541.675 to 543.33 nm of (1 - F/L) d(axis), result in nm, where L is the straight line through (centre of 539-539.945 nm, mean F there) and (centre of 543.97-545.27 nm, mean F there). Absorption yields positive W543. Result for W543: -0.05 nm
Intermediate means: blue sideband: 10.2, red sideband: 11.2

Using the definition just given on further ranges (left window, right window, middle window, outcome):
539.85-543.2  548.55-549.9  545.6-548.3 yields 0.077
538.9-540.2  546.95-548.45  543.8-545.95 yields -0.106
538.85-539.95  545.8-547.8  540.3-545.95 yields -0.173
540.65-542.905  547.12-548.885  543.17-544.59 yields -0.028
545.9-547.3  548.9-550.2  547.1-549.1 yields 0.054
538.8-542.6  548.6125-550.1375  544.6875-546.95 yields 0.019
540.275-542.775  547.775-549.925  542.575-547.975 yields -0.061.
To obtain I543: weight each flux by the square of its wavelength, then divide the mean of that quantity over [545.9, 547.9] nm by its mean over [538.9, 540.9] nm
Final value 1.07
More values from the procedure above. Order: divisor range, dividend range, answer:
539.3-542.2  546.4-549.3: 1.05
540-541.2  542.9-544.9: 1.08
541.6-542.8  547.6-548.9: 0.95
